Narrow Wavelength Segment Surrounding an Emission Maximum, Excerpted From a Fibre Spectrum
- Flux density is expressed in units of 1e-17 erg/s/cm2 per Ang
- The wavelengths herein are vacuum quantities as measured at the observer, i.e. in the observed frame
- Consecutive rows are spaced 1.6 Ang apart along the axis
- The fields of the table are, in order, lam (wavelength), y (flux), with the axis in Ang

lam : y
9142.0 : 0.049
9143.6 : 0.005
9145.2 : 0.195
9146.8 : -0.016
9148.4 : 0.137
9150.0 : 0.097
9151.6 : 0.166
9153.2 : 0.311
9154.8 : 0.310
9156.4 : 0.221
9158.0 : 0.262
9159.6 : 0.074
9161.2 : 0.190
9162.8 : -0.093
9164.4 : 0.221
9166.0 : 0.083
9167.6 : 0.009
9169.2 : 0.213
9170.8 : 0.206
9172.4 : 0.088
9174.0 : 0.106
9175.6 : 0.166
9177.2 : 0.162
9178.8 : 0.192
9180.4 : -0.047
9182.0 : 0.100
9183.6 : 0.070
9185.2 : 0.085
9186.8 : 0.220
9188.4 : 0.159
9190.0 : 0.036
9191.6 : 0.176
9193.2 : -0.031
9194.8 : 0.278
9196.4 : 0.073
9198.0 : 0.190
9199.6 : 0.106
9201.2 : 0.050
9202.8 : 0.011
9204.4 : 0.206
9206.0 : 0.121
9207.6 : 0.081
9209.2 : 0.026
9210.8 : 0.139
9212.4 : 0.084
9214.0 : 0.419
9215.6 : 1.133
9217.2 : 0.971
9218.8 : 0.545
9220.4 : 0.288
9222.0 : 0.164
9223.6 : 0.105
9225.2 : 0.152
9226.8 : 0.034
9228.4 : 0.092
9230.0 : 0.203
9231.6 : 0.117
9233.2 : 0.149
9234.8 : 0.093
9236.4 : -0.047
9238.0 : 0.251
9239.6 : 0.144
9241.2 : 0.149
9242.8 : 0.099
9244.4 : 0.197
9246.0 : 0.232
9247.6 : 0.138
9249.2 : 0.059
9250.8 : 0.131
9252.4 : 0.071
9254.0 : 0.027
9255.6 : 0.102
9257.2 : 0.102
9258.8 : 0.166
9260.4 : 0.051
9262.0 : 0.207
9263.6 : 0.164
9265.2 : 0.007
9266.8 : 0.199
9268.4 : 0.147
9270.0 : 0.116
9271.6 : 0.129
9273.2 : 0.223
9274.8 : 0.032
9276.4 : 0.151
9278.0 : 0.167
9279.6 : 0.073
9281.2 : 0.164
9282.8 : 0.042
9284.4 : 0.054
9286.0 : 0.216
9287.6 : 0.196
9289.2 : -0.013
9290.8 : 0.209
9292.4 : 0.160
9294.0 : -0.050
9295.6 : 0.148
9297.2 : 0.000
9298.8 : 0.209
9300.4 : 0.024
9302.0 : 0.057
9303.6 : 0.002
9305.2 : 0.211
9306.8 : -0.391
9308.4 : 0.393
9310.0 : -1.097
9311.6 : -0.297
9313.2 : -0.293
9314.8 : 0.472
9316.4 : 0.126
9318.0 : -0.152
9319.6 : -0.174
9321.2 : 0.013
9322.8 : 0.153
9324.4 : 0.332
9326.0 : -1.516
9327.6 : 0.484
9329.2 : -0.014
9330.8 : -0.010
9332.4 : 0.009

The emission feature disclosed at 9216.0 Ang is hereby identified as [O III]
